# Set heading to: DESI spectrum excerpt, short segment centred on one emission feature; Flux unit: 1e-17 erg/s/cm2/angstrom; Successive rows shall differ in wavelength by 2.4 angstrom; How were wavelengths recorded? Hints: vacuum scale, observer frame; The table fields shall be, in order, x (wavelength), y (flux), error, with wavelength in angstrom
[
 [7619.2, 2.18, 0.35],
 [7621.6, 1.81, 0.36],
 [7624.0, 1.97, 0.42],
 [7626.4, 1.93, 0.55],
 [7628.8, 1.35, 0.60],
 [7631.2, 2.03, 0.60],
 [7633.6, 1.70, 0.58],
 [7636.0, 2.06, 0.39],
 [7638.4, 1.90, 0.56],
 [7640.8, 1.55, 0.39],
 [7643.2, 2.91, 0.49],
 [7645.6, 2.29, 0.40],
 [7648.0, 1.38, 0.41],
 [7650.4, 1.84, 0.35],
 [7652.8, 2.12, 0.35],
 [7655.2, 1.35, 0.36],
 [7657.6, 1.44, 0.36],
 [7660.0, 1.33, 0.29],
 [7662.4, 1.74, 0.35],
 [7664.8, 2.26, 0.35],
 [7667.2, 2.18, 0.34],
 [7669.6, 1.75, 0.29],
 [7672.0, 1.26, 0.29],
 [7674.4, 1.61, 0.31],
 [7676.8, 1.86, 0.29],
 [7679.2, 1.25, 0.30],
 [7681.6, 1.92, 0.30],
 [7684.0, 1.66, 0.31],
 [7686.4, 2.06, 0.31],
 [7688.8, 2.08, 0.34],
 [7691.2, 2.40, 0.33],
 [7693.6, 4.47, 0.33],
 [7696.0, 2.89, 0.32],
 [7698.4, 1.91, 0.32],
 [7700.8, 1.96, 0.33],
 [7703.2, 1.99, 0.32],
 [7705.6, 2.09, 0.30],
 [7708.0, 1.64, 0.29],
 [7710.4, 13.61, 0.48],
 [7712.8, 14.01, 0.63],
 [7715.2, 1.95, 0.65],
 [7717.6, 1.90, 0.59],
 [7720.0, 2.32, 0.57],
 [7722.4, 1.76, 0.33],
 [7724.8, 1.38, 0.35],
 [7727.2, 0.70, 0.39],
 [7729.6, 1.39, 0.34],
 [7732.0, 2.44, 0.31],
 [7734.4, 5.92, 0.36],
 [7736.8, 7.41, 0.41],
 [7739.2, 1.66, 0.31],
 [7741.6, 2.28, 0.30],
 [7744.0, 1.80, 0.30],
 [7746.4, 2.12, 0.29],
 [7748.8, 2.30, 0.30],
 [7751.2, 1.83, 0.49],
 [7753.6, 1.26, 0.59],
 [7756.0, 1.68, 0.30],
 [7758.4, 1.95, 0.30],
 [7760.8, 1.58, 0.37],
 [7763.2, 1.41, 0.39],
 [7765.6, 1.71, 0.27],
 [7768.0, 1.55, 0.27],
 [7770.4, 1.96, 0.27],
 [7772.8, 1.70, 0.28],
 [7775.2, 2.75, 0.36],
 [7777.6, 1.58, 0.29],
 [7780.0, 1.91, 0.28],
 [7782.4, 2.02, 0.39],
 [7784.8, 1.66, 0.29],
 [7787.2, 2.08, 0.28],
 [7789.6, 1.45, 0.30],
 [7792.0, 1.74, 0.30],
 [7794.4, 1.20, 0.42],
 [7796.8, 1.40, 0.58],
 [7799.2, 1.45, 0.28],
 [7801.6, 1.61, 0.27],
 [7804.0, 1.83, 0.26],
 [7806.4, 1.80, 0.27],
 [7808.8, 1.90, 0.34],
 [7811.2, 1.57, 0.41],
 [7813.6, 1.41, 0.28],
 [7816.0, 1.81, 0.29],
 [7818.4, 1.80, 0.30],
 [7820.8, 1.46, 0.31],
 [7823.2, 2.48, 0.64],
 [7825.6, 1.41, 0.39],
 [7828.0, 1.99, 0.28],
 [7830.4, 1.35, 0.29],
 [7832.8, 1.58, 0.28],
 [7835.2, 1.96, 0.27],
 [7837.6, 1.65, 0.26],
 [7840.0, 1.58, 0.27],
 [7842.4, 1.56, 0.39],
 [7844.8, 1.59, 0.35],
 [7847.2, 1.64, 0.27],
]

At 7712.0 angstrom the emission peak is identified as Halpha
